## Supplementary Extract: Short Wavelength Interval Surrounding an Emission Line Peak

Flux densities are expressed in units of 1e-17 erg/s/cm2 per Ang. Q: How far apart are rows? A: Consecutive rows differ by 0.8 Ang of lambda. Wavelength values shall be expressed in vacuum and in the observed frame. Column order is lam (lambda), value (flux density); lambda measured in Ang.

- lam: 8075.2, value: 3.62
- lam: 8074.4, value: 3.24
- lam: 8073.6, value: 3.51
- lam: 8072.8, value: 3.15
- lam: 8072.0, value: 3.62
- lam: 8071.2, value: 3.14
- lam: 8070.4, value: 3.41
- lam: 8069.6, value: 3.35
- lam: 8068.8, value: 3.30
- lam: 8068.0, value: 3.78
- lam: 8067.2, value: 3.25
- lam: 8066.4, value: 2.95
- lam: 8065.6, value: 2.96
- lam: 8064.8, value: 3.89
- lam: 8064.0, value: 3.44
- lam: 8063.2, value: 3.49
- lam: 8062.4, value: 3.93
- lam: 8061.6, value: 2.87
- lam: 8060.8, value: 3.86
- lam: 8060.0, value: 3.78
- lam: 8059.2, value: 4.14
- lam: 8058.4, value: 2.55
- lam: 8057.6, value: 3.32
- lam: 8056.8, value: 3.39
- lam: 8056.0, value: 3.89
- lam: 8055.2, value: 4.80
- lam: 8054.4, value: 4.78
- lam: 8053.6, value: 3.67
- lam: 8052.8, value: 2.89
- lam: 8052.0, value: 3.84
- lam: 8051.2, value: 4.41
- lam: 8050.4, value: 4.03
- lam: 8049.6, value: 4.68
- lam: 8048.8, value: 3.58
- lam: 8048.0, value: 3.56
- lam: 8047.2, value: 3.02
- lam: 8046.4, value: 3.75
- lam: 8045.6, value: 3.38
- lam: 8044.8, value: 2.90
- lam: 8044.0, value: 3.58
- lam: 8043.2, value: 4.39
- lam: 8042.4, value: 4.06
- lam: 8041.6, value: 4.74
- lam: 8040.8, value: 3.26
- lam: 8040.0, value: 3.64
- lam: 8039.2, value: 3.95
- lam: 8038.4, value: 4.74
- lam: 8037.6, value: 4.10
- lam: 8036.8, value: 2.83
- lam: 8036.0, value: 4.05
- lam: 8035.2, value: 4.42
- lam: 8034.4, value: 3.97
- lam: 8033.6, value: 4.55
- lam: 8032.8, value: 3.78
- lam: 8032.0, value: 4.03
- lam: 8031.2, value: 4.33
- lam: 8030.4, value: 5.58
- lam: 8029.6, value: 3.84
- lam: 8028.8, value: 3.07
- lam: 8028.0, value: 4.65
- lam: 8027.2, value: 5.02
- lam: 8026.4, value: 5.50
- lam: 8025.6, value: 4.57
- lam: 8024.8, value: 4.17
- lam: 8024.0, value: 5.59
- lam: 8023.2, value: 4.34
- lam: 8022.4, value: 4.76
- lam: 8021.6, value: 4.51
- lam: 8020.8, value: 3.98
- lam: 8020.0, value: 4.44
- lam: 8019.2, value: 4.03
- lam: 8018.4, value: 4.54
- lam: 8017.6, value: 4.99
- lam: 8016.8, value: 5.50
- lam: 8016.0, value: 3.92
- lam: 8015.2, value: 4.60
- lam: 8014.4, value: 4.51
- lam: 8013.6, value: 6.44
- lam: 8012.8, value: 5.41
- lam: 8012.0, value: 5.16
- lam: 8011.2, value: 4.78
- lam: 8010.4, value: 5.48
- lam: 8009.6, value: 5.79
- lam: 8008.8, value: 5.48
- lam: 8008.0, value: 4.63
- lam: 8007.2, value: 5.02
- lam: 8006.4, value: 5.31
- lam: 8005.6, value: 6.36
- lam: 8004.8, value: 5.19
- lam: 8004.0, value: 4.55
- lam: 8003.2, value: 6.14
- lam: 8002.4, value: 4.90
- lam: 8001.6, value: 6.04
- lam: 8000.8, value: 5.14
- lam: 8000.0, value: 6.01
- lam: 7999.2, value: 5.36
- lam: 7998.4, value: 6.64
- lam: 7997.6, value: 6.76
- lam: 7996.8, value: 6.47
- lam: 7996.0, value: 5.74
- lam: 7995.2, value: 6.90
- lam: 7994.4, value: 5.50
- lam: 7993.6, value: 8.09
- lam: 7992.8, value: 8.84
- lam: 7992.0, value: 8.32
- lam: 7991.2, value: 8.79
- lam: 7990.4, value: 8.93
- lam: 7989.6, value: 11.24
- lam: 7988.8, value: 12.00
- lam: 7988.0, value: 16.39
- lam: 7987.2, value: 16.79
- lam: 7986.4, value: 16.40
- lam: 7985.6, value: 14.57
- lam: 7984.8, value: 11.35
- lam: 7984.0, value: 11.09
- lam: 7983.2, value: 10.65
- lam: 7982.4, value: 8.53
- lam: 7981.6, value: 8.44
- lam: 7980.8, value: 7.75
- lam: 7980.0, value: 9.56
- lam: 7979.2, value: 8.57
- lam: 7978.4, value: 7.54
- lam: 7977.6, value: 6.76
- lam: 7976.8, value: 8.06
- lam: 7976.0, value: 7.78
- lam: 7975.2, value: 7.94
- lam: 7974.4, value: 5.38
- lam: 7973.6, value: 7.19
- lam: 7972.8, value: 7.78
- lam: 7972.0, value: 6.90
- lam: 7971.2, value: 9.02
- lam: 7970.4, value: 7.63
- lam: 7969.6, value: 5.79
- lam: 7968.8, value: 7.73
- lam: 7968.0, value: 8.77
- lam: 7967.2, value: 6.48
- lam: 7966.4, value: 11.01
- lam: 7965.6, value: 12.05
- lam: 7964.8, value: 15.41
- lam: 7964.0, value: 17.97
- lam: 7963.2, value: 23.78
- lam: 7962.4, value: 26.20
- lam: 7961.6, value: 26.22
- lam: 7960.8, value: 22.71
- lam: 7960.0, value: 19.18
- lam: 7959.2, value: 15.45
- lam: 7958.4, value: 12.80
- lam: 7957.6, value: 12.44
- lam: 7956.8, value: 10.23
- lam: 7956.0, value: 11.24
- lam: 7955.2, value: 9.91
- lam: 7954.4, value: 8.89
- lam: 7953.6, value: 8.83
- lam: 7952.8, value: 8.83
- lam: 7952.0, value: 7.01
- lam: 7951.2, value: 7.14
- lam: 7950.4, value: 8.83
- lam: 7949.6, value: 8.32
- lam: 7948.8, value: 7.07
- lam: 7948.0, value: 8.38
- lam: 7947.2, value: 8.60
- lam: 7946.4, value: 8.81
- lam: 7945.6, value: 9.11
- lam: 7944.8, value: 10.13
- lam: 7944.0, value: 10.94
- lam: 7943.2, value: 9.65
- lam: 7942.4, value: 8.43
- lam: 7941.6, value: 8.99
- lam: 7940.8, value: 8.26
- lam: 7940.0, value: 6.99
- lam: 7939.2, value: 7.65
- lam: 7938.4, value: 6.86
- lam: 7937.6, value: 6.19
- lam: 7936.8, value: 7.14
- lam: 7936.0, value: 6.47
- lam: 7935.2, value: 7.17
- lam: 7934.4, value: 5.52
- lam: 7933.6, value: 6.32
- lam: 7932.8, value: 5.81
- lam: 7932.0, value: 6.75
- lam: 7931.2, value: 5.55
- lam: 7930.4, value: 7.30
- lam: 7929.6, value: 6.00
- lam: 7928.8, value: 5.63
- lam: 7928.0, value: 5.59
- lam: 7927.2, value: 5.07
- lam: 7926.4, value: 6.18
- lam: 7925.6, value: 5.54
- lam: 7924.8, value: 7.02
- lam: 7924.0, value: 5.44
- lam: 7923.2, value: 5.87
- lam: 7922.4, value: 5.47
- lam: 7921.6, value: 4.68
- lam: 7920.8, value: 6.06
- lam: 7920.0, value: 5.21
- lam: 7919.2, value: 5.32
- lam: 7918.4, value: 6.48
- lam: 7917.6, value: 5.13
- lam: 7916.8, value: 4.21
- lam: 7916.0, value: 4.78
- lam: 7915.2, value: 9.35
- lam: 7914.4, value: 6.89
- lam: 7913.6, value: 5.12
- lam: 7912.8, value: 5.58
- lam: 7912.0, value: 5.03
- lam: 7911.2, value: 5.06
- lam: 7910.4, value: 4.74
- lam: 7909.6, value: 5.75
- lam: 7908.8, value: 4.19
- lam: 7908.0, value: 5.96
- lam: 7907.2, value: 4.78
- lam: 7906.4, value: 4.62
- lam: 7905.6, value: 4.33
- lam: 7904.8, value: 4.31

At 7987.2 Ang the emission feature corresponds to [N II]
